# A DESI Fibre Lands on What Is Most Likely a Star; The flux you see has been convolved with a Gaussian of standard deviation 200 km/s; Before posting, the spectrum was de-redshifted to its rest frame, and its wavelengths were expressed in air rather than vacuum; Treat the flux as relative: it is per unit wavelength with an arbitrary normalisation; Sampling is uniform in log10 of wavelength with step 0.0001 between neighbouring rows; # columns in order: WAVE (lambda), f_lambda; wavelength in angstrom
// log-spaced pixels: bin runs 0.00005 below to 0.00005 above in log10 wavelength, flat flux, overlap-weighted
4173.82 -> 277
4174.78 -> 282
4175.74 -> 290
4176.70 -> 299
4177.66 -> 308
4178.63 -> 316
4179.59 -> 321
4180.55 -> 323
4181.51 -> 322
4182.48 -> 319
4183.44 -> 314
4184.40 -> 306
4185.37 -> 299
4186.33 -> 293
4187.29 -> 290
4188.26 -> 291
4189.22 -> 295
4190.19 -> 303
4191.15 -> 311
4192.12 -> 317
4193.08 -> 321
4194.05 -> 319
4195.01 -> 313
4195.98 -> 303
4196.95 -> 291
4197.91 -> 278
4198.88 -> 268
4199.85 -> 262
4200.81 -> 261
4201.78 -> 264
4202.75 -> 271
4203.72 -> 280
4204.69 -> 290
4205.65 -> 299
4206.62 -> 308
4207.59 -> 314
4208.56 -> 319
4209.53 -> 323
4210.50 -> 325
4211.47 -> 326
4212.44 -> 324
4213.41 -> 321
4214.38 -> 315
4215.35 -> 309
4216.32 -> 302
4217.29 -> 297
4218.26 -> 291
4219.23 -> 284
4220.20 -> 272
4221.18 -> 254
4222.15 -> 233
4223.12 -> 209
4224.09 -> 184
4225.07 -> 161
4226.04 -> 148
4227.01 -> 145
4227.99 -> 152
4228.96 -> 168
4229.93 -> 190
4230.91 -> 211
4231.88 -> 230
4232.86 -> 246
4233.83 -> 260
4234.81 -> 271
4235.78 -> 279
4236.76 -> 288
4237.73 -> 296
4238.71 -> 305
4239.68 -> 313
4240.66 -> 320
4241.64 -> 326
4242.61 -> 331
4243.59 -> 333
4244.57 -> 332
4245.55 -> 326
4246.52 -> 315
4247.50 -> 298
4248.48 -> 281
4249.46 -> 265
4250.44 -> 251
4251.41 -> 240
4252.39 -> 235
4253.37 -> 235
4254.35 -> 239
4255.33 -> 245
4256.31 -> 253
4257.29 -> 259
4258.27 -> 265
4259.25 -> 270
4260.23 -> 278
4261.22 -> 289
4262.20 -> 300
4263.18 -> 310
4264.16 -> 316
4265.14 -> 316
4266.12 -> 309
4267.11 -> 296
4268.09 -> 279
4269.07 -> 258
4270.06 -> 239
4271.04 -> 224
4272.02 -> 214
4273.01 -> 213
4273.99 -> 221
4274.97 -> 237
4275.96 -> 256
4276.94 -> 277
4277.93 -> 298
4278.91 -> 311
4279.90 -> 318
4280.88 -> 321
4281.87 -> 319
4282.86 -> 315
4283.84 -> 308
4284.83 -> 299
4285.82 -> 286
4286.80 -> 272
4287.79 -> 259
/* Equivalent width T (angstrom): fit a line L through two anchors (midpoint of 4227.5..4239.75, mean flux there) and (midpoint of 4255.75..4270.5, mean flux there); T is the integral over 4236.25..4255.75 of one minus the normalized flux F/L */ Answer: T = -2.2 angstrom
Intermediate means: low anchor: 245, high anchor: 282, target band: 289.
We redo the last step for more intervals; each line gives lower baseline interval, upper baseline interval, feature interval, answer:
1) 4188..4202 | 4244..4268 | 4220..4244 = 3.43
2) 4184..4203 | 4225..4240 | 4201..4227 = -1.42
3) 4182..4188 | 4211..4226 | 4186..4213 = -1.02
